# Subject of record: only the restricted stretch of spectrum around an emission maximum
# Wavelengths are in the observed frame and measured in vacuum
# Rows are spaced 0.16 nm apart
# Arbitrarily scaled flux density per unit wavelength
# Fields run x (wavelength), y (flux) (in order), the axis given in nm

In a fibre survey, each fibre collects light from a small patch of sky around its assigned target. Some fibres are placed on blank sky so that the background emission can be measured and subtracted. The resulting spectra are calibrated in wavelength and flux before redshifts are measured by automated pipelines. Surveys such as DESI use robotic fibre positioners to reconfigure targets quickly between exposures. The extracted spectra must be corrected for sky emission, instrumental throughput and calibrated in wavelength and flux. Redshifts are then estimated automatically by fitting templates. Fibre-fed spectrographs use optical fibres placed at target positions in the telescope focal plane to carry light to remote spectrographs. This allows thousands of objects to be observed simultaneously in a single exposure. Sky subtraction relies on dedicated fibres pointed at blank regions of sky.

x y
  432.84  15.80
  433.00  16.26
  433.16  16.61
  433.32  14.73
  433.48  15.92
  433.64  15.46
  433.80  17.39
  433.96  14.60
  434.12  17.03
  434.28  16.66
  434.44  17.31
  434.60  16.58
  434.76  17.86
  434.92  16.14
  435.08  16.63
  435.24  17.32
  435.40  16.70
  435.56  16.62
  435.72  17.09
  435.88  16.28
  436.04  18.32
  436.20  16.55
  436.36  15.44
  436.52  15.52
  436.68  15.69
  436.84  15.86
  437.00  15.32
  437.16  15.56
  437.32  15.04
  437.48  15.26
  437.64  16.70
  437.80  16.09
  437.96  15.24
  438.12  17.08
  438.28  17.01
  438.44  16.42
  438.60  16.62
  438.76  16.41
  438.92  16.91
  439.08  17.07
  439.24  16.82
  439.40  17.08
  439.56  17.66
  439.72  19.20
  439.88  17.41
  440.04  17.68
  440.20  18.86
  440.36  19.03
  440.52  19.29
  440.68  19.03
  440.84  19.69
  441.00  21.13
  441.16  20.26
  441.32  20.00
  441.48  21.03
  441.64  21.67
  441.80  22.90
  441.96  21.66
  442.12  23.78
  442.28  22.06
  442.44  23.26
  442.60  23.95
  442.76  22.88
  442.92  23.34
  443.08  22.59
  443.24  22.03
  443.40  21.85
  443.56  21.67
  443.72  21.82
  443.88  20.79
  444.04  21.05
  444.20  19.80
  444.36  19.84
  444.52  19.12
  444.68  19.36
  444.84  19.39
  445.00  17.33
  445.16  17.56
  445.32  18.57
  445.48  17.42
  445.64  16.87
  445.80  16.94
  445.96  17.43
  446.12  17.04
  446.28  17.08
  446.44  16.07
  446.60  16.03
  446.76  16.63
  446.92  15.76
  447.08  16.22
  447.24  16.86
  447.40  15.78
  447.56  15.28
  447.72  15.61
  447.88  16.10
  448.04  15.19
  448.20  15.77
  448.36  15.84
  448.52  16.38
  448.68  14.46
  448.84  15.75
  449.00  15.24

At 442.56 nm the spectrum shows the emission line Mg II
